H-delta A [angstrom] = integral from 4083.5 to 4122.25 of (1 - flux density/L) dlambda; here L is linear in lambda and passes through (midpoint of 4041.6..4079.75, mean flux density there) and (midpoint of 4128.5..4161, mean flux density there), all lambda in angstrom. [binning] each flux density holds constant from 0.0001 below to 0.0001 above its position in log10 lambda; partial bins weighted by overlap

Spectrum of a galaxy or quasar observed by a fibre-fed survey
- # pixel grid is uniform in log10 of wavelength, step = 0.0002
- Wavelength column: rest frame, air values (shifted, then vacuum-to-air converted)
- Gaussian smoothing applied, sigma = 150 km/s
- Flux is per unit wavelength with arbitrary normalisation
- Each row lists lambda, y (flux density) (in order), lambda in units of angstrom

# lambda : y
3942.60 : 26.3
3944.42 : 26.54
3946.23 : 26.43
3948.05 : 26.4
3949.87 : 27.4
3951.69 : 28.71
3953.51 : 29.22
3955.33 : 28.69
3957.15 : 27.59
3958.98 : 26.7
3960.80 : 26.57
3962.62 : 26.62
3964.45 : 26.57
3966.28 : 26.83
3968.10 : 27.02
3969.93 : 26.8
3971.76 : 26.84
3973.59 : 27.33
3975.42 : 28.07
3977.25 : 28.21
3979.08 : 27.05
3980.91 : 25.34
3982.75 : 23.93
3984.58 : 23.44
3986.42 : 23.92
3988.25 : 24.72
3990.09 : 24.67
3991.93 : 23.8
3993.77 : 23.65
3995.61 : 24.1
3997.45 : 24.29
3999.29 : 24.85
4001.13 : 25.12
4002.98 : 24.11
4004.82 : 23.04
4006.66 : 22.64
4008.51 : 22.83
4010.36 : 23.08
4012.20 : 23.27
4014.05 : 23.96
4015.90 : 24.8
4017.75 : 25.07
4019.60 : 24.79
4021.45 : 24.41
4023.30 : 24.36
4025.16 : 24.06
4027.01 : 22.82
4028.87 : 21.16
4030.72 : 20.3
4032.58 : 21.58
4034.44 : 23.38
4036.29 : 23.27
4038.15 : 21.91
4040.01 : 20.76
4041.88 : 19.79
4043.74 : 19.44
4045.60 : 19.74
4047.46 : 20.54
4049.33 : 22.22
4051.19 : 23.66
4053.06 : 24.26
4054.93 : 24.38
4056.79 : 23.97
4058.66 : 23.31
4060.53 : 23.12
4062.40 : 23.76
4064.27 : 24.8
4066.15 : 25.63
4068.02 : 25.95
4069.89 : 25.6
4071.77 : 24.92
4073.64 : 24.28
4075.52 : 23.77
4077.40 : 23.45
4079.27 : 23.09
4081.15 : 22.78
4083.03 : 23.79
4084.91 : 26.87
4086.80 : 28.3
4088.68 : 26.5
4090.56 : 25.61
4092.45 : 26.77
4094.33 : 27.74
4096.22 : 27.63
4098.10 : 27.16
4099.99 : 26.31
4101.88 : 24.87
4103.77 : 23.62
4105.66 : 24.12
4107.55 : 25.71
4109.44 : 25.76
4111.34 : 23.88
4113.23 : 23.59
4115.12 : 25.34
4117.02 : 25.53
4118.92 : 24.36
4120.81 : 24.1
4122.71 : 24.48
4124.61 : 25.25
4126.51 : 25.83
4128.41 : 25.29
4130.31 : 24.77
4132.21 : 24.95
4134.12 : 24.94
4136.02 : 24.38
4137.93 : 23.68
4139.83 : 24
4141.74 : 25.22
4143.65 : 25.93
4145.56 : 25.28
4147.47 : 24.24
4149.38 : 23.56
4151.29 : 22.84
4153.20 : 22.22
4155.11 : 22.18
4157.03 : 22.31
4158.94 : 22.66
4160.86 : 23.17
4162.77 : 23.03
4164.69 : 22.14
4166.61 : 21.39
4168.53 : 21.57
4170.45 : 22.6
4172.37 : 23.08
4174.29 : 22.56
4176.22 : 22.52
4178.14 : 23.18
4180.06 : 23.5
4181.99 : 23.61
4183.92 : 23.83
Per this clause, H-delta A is -3.2 angstrom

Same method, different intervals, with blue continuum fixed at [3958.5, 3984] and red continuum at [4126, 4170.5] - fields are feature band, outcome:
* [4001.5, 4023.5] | 1.8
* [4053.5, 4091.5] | 0.4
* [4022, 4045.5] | 3.4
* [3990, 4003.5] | 1.0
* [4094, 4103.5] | -0.8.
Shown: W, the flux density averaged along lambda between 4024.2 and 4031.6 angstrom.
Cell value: 22.1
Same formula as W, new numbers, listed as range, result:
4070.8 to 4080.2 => 23.9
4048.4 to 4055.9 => 23.7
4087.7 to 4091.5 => 26.1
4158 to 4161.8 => 22.9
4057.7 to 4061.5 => 23.2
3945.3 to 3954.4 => 27.6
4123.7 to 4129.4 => 25.5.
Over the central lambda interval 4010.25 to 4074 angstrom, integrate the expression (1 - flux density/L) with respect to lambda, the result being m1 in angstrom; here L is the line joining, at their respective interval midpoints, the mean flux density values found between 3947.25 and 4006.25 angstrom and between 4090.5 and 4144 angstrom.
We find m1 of 5.95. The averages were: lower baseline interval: 26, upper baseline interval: 25.2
